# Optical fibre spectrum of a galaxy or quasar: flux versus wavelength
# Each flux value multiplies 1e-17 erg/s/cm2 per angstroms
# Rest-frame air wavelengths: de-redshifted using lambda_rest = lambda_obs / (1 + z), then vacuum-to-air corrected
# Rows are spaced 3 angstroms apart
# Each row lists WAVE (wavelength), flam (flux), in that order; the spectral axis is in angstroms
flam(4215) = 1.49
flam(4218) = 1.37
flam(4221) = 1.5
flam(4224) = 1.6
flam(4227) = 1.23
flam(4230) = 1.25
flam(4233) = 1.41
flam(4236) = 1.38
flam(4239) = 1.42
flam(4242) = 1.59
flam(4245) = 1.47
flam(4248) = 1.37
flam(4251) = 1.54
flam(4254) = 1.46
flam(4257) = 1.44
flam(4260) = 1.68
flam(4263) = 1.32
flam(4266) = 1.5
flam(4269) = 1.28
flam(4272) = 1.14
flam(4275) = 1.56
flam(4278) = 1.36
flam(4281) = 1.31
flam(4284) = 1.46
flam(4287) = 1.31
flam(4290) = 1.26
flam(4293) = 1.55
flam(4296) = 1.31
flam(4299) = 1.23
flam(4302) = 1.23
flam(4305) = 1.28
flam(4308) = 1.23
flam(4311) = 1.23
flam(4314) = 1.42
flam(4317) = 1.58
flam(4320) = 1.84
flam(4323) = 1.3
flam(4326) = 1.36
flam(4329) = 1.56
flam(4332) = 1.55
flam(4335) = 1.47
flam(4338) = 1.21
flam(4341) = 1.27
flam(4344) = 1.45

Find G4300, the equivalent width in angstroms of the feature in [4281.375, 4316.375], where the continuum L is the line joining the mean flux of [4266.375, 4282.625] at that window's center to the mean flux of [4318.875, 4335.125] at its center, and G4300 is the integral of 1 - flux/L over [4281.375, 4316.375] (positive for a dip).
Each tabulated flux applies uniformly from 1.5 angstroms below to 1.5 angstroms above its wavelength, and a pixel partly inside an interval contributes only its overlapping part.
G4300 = 2.3 angstroms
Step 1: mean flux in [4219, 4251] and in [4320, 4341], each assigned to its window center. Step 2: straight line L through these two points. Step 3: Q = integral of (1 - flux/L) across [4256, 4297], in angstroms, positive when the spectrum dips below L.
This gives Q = 1.0 angstroms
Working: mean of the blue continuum 1.43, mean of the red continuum 1.43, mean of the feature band 1.39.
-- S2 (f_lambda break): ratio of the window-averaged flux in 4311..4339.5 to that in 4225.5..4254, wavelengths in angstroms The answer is 1.0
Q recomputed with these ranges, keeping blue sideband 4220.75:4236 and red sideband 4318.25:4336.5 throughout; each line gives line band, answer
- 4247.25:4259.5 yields -0.5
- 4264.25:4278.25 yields 0.7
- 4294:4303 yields 1.2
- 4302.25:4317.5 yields 1.7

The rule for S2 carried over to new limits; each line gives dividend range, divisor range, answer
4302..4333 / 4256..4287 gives 1.02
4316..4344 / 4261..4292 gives 1.07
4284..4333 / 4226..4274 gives 0.99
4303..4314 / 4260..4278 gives 0.92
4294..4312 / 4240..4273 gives 0.88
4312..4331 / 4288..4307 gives 1.15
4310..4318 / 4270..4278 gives 1.05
